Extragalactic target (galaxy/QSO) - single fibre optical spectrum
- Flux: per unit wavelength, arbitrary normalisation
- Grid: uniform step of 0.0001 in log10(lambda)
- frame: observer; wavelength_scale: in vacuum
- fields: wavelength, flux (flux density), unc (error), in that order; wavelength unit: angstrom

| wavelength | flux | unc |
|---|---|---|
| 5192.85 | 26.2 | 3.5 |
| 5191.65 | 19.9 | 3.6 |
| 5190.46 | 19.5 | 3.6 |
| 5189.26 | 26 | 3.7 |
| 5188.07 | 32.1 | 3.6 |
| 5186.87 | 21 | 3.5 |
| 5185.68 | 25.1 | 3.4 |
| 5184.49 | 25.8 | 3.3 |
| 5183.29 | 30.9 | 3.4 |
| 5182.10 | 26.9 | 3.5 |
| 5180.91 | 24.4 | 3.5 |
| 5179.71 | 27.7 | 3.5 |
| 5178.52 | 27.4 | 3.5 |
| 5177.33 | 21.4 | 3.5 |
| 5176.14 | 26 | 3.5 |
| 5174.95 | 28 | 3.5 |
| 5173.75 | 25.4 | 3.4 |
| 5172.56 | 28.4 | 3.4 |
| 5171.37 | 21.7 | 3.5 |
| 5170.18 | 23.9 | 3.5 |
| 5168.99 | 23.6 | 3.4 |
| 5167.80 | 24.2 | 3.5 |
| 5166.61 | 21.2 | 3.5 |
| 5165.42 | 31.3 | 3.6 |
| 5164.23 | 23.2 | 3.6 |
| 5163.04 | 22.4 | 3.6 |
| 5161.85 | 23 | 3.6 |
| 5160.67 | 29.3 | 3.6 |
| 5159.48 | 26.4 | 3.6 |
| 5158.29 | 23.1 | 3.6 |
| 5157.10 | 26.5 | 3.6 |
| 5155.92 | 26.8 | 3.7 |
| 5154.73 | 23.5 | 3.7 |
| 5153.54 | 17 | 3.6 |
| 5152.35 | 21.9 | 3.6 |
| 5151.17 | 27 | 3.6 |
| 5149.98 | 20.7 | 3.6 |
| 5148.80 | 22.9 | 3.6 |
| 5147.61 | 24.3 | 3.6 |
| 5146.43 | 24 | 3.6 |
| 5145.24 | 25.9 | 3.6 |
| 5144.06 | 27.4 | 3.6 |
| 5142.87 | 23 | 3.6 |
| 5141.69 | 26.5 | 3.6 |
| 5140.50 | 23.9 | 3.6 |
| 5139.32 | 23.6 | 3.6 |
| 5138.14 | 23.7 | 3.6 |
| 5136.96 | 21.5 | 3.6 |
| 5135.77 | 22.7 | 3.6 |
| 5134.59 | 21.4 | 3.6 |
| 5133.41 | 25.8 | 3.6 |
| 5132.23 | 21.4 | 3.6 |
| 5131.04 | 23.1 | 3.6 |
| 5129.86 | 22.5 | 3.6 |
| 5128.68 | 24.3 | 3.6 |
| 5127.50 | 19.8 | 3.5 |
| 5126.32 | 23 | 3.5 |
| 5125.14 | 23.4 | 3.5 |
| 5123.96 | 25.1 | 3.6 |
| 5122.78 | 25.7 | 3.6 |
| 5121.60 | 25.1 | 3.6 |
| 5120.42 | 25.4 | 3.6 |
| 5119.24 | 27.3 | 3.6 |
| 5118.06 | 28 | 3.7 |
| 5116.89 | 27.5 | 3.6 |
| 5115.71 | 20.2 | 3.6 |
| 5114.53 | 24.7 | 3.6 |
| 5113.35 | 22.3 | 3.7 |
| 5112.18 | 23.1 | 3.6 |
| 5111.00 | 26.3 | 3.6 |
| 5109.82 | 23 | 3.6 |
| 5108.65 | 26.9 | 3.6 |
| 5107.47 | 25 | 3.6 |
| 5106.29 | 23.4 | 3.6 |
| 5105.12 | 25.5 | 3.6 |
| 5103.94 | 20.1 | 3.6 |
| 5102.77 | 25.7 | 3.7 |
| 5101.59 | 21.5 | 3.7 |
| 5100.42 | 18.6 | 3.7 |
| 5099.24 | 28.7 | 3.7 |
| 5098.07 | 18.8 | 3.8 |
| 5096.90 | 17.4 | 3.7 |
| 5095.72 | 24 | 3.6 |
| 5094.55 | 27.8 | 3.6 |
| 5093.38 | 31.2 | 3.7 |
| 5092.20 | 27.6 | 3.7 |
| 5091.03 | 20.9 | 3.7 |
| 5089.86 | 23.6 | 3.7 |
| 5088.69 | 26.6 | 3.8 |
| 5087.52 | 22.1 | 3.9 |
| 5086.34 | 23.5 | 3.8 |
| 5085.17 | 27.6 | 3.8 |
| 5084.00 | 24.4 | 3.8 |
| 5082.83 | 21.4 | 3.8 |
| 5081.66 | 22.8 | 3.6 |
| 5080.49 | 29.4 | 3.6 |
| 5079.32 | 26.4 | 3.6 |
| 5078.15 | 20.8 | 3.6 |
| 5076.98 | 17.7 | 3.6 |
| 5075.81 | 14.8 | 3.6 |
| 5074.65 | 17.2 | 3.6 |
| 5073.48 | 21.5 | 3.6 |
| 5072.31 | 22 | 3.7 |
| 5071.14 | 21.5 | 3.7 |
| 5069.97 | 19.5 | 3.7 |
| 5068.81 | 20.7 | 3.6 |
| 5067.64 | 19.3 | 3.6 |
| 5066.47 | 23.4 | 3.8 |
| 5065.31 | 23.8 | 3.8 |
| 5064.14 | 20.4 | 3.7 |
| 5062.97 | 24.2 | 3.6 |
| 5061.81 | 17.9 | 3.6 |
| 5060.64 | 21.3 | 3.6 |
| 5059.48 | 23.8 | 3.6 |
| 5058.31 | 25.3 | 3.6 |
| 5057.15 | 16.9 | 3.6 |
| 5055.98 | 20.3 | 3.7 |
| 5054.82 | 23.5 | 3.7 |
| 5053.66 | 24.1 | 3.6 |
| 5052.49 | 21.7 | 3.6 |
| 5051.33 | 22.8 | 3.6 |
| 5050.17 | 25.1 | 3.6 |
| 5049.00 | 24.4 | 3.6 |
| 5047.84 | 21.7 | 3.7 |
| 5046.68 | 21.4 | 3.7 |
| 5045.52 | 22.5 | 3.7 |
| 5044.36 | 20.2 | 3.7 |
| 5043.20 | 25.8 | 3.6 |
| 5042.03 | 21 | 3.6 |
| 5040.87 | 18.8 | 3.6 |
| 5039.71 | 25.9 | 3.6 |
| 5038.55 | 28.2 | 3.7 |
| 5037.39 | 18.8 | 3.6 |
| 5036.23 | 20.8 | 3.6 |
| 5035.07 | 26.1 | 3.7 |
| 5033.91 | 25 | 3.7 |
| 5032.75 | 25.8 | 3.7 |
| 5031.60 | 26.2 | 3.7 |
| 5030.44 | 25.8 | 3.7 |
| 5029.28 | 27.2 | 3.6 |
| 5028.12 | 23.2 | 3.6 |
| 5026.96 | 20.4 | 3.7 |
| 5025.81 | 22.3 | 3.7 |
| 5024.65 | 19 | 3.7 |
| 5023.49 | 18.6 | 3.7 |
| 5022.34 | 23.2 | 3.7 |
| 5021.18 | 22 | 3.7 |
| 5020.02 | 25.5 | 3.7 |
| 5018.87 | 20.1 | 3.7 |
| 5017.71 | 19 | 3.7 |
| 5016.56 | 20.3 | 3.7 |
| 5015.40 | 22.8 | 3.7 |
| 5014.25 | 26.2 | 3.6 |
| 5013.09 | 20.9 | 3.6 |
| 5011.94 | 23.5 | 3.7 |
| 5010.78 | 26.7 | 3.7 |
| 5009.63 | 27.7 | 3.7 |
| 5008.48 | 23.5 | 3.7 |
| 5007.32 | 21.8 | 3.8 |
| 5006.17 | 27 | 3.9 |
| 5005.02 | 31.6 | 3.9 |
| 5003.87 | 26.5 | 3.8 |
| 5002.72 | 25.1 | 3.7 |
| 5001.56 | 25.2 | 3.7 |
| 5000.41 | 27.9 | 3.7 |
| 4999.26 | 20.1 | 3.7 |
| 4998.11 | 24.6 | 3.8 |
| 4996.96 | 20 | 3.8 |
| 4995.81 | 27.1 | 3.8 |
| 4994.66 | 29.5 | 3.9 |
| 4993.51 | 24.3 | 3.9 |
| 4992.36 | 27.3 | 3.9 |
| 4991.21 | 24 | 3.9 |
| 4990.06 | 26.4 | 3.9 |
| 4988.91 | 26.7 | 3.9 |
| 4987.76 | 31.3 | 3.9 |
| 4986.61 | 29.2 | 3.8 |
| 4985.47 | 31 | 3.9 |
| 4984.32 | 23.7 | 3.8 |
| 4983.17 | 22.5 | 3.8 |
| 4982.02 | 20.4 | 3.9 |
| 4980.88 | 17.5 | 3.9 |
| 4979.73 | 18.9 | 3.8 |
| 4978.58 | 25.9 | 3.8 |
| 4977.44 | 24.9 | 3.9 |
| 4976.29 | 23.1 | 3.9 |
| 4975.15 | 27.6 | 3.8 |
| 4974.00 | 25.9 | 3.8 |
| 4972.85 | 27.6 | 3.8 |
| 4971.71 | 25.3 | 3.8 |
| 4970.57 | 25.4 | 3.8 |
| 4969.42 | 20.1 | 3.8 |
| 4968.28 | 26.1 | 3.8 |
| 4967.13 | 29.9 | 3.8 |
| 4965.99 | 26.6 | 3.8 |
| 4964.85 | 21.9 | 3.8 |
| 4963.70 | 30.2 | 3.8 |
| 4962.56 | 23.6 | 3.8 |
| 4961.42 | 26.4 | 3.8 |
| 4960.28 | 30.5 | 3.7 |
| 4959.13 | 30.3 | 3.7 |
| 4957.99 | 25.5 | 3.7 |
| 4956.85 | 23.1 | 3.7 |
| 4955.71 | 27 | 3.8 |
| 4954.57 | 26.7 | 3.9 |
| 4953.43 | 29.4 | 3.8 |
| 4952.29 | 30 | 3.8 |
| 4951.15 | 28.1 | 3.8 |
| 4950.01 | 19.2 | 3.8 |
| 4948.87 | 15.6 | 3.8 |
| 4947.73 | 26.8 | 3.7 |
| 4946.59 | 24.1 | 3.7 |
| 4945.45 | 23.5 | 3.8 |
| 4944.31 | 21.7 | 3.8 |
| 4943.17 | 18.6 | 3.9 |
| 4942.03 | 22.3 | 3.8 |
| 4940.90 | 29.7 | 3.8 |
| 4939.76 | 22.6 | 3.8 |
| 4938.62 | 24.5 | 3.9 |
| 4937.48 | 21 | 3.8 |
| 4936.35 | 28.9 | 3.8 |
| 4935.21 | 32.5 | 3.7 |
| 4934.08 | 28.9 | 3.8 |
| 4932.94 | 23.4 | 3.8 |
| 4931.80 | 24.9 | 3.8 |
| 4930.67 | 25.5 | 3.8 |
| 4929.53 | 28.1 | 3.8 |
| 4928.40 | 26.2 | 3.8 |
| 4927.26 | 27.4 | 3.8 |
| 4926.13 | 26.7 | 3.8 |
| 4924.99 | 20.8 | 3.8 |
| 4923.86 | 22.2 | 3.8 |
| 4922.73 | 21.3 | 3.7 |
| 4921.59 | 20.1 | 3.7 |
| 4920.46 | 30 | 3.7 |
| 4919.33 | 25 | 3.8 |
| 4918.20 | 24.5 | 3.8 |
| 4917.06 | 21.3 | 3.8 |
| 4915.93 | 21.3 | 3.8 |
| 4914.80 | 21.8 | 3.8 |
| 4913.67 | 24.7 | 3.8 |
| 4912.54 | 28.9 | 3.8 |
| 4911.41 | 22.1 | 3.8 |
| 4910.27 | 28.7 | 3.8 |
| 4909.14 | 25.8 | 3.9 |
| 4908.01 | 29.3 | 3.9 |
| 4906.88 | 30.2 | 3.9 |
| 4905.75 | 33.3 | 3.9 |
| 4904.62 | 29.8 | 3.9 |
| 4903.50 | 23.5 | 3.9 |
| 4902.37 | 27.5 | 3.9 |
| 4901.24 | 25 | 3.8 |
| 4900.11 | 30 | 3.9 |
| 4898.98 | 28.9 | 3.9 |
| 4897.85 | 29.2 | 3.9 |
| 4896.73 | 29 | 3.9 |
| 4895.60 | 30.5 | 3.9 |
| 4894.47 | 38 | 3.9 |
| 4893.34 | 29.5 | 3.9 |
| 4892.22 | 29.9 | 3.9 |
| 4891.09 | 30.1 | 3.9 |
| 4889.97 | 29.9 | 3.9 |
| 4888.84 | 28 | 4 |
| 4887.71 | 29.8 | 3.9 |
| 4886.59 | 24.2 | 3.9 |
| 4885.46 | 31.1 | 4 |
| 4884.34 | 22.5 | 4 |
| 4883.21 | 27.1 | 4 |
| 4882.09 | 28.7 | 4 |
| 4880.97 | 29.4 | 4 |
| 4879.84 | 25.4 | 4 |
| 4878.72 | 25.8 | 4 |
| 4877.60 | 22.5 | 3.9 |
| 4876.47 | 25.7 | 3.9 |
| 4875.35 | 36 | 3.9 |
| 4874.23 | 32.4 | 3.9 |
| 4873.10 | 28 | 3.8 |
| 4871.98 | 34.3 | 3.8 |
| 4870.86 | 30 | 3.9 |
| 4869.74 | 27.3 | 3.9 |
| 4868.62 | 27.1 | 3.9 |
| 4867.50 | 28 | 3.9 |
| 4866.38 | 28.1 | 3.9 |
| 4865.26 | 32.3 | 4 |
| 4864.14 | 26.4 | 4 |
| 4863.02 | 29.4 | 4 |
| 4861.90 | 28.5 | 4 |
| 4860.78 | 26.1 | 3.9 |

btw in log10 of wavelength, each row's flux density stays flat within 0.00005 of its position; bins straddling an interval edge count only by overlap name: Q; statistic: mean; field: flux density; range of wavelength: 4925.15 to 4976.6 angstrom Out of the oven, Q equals 25.6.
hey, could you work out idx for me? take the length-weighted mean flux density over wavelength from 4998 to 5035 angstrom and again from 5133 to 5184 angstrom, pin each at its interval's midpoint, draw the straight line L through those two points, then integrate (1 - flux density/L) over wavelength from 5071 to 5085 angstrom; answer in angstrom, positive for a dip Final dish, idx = 1.4 angstrom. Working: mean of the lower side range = 23.9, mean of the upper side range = 24.6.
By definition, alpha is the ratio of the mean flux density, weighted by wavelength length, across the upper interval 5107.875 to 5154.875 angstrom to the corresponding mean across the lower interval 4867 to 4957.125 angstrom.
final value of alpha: 0.9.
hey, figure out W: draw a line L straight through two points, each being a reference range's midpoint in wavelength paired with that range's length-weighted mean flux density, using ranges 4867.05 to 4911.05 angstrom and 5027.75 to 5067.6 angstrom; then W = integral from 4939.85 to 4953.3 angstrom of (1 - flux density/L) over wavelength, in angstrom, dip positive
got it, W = 1.5 angstrom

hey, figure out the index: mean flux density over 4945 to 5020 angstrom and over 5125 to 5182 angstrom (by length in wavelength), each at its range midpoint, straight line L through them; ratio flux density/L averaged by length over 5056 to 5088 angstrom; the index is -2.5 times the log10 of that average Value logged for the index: 0.13 mag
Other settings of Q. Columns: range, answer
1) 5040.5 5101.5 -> 22.5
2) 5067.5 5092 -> 22.2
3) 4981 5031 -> 24.4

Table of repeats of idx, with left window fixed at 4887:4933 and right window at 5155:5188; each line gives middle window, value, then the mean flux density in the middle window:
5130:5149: 1.4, 23.8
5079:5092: 0.7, 24.5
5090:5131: 2.7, 24.1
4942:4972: 1.7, 25.2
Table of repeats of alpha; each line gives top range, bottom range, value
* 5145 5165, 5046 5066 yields 1.08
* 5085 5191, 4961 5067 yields 1.02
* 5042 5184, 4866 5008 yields 0.90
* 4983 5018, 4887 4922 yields 0.92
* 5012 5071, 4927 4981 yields 0.89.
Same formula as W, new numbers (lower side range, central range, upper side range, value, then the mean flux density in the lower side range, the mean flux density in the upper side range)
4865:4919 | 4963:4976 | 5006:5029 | -0.7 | 28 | 22.7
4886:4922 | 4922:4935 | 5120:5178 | 1.0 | 27.5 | 24.1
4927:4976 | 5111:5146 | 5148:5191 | 1.3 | 25.6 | 24.9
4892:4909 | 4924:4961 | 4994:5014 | 3.1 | 29.5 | 25.2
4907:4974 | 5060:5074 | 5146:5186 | 2.1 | 25.3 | 24.9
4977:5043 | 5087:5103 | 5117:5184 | 0.3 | 24.1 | 24.6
